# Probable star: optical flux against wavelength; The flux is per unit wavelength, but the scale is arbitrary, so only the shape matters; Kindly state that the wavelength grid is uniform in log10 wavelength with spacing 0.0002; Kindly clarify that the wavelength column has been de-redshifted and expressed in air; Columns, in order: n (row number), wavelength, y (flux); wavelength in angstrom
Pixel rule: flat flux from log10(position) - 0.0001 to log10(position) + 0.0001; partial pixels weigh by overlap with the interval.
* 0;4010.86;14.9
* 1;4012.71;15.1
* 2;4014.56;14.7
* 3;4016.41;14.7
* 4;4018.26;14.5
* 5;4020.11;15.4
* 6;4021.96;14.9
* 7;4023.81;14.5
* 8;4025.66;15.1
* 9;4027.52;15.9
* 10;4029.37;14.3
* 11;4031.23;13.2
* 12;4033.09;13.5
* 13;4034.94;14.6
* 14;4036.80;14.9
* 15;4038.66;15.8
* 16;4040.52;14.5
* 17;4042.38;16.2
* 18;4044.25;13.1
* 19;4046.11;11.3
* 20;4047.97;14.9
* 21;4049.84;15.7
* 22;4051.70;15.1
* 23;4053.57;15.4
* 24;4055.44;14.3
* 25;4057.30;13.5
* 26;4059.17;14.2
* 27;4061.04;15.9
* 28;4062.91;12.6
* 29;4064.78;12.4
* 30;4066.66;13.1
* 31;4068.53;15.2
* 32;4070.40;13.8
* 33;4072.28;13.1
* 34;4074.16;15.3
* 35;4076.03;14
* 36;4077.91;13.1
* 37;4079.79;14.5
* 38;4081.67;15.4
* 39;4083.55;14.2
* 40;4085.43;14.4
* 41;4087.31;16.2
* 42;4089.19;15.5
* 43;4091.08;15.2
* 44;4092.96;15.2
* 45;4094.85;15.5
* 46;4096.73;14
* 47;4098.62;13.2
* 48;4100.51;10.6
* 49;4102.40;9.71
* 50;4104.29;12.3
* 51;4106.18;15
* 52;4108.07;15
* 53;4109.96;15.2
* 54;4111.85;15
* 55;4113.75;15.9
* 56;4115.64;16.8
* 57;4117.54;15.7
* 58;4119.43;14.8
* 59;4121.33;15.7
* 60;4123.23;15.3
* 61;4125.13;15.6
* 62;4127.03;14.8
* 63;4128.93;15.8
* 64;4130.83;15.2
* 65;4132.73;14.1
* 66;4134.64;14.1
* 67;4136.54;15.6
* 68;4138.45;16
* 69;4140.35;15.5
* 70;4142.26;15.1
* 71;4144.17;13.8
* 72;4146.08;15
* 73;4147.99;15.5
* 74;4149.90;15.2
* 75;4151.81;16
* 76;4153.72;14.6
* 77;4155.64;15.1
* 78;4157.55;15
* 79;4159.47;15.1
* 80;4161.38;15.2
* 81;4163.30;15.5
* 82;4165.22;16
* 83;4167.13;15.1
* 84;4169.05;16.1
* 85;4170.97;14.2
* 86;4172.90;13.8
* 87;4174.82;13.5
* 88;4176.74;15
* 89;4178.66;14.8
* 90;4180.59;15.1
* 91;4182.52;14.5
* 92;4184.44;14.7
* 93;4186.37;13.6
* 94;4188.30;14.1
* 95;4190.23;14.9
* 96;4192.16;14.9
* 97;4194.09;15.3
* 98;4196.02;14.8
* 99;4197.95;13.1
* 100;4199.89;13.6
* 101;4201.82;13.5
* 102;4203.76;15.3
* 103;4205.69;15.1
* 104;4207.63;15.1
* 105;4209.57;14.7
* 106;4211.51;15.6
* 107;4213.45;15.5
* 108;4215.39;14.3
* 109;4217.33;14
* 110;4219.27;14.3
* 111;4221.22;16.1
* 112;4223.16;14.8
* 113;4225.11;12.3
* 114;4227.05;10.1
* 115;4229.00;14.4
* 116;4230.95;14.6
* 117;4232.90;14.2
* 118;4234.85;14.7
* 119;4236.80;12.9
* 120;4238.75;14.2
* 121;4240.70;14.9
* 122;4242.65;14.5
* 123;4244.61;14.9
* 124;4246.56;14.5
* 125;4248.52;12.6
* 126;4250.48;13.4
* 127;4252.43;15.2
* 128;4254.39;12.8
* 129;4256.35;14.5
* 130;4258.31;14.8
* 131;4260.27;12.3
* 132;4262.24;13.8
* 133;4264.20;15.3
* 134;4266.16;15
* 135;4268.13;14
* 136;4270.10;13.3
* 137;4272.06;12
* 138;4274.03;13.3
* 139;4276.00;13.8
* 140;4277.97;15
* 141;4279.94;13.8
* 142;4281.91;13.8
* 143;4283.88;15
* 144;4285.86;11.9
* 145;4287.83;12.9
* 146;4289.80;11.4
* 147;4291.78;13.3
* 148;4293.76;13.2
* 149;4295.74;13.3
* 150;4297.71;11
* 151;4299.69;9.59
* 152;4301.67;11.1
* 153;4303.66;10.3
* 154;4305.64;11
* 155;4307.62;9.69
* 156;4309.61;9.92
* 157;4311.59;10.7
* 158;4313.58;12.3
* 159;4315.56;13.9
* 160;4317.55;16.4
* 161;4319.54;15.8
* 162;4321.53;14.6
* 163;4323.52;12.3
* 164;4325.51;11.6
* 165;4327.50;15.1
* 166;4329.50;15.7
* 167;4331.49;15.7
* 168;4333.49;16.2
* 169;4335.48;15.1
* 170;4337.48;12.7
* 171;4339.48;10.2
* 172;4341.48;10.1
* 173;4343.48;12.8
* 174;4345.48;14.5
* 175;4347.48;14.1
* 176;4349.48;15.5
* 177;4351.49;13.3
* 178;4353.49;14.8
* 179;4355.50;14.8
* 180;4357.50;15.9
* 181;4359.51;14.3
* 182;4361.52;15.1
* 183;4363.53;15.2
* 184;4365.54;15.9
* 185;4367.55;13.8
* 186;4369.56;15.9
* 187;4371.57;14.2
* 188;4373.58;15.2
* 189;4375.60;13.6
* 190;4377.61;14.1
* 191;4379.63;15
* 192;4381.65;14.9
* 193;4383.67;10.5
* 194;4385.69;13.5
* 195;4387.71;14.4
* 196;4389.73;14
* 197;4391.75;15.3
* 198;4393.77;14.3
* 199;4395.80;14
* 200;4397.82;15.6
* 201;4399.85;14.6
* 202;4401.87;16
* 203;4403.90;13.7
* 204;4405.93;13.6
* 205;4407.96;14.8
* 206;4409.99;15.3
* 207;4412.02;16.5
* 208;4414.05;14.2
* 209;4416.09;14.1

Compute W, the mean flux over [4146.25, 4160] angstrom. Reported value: 15.2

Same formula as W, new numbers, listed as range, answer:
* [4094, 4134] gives 14.5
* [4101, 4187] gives 14.9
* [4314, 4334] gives 14.6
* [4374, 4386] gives 13.7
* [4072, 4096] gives 14.8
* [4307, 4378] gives 13.9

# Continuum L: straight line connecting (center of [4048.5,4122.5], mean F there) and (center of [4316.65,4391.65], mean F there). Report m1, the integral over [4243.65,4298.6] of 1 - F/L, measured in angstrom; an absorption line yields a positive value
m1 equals 2.77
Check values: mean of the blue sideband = 14.4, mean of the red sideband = 14.2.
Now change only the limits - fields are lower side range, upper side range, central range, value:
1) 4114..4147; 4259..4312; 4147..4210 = -1.6 angstrom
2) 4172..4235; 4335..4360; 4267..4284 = 0.3 angstrom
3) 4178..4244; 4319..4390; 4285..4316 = 5.9 angstrom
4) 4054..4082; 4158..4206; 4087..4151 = -2.1 angstrom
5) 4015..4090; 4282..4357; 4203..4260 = -3.1 angstrom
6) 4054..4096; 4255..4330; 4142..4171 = -2.7 angstrom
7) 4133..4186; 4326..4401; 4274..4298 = 2.1 angstrom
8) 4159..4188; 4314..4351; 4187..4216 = 0.0 angstrom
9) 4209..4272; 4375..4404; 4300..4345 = 4.3 angstrom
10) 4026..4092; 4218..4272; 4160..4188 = -1.3 angstrom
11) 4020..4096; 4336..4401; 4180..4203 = 0.0 angstrom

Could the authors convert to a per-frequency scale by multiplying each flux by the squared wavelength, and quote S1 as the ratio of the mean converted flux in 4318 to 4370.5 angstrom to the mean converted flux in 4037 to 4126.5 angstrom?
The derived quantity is 1.12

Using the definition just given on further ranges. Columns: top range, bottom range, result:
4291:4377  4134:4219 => 0.98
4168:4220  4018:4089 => 1.08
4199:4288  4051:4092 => 1.06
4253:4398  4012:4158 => 1.04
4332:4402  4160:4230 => 1.06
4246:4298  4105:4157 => 0.95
